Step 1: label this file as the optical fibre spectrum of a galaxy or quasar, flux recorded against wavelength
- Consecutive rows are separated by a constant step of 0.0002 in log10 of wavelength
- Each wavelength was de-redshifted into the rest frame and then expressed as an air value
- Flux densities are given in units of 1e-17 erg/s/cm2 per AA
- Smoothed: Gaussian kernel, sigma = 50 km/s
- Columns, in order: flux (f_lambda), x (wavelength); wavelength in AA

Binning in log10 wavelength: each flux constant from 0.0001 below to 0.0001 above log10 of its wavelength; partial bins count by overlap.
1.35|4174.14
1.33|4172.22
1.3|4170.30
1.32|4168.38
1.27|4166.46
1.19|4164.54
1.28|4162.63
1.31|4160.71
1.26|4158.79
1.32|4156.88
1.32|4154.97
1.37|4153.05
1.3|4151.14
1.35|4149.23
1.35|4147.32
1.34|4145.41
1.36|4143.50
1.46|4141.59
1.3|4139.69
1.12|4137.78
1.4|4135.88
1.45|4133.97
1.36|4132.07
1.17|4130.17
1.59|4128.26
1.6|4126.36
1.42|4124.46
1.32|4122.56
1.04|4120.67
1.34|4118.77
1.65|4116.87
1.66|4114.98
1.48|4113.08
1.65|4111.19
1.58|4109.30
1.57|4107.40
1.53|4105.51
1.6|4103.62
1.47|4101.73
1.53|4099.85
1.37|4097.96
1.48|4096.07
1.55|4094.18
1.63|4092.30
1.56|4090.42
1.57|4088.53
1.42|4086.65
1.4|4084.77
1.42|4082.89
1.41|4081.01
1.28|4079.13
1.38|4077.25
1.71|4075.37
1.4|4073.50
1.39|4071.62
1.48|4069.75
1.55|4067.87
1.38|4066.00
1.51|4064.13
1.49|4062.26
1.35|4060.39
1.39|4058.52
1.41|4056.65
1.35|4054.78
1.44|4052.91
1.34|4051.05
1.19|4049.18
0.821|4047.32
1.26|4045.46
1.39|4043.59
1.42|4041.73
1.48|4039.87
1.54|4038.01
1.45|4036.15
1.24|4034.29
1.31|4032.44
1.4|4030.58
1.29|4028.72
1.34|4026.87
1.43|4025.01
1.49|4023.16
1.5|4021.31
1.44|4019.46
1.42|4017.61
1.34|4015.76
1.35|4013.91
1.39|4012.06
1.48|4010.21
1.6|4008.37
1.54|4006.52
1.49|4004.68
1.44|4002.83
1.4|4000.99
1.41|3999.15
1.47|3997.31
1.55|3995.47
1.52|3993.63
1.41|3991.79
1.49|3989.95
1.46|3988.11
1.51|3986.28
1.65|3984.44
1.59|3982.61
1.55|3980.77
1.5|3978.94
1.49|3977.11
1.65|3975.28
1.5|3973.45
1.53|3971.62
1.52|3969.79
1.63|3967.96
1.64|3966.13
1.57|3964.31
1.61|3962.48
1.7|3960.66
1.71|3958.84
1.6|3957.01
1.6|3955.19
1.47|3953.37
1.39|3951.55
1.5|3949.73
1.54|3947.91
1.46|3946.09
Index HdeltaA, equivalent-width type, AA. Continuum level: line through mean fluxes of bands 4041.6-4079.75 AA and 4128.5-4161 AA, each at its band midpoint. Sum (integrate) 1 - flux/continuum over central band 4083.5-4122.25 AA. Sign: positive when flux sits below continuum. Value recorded -4.2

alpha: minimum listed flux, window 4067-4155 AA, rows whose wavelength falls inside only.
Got 1.04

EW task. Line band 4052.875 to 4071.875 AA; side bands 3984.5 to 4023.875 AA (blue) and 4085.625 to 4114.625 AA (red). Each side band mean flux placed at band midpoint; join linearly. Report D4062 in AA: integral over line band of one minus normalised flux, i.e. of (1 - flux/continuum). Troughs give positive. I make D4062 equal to 1.0 AA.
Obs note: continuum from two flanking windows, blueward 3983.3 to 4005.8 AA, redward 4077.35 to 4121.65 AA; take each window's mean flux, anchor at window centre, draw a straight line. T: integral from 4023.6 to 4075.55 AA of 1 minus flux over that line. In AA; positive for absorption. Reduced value 3.7 AA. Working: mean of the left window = 1.49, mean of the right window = 1.48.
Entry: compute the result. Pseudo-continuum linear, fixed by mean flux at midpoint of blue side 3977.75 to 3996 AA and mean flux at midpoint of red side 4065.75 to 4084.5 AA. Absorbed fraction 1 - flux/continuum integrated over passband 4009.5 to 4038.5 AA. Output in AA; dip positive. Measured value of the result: 1.7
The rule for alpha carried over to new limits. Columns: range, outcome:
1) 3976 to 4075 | 0.821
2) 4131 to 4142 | 1.12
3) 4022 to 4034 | 1.29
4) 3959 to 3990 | 1.46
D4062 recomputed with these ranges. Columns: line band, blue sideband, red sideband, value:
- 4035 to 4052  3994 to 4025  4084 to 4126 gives 1.7 AA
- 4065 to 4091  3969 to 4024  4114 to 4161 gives -0.6 AA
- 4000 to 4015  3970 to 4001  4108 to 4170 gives 0.3 AA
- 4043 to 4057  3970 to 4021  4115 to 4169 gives 1.6 AA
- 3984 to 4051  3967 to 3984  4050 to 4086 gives 3.8 AA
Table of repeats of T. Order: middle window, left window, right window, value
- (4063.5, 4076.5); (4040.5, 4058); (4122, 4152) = -1.7 AA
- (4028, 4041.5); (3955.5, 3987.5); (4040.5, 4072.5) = 0.3 AA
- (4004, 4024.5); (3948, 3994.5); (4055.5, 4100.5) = 0.8 AA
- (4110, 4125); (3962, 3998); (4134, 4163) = -0.9 AA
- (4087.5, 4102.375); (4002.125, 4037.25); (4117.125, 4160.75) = -1.6 AA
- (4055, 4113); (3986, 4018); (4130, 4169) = -4.2 AA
